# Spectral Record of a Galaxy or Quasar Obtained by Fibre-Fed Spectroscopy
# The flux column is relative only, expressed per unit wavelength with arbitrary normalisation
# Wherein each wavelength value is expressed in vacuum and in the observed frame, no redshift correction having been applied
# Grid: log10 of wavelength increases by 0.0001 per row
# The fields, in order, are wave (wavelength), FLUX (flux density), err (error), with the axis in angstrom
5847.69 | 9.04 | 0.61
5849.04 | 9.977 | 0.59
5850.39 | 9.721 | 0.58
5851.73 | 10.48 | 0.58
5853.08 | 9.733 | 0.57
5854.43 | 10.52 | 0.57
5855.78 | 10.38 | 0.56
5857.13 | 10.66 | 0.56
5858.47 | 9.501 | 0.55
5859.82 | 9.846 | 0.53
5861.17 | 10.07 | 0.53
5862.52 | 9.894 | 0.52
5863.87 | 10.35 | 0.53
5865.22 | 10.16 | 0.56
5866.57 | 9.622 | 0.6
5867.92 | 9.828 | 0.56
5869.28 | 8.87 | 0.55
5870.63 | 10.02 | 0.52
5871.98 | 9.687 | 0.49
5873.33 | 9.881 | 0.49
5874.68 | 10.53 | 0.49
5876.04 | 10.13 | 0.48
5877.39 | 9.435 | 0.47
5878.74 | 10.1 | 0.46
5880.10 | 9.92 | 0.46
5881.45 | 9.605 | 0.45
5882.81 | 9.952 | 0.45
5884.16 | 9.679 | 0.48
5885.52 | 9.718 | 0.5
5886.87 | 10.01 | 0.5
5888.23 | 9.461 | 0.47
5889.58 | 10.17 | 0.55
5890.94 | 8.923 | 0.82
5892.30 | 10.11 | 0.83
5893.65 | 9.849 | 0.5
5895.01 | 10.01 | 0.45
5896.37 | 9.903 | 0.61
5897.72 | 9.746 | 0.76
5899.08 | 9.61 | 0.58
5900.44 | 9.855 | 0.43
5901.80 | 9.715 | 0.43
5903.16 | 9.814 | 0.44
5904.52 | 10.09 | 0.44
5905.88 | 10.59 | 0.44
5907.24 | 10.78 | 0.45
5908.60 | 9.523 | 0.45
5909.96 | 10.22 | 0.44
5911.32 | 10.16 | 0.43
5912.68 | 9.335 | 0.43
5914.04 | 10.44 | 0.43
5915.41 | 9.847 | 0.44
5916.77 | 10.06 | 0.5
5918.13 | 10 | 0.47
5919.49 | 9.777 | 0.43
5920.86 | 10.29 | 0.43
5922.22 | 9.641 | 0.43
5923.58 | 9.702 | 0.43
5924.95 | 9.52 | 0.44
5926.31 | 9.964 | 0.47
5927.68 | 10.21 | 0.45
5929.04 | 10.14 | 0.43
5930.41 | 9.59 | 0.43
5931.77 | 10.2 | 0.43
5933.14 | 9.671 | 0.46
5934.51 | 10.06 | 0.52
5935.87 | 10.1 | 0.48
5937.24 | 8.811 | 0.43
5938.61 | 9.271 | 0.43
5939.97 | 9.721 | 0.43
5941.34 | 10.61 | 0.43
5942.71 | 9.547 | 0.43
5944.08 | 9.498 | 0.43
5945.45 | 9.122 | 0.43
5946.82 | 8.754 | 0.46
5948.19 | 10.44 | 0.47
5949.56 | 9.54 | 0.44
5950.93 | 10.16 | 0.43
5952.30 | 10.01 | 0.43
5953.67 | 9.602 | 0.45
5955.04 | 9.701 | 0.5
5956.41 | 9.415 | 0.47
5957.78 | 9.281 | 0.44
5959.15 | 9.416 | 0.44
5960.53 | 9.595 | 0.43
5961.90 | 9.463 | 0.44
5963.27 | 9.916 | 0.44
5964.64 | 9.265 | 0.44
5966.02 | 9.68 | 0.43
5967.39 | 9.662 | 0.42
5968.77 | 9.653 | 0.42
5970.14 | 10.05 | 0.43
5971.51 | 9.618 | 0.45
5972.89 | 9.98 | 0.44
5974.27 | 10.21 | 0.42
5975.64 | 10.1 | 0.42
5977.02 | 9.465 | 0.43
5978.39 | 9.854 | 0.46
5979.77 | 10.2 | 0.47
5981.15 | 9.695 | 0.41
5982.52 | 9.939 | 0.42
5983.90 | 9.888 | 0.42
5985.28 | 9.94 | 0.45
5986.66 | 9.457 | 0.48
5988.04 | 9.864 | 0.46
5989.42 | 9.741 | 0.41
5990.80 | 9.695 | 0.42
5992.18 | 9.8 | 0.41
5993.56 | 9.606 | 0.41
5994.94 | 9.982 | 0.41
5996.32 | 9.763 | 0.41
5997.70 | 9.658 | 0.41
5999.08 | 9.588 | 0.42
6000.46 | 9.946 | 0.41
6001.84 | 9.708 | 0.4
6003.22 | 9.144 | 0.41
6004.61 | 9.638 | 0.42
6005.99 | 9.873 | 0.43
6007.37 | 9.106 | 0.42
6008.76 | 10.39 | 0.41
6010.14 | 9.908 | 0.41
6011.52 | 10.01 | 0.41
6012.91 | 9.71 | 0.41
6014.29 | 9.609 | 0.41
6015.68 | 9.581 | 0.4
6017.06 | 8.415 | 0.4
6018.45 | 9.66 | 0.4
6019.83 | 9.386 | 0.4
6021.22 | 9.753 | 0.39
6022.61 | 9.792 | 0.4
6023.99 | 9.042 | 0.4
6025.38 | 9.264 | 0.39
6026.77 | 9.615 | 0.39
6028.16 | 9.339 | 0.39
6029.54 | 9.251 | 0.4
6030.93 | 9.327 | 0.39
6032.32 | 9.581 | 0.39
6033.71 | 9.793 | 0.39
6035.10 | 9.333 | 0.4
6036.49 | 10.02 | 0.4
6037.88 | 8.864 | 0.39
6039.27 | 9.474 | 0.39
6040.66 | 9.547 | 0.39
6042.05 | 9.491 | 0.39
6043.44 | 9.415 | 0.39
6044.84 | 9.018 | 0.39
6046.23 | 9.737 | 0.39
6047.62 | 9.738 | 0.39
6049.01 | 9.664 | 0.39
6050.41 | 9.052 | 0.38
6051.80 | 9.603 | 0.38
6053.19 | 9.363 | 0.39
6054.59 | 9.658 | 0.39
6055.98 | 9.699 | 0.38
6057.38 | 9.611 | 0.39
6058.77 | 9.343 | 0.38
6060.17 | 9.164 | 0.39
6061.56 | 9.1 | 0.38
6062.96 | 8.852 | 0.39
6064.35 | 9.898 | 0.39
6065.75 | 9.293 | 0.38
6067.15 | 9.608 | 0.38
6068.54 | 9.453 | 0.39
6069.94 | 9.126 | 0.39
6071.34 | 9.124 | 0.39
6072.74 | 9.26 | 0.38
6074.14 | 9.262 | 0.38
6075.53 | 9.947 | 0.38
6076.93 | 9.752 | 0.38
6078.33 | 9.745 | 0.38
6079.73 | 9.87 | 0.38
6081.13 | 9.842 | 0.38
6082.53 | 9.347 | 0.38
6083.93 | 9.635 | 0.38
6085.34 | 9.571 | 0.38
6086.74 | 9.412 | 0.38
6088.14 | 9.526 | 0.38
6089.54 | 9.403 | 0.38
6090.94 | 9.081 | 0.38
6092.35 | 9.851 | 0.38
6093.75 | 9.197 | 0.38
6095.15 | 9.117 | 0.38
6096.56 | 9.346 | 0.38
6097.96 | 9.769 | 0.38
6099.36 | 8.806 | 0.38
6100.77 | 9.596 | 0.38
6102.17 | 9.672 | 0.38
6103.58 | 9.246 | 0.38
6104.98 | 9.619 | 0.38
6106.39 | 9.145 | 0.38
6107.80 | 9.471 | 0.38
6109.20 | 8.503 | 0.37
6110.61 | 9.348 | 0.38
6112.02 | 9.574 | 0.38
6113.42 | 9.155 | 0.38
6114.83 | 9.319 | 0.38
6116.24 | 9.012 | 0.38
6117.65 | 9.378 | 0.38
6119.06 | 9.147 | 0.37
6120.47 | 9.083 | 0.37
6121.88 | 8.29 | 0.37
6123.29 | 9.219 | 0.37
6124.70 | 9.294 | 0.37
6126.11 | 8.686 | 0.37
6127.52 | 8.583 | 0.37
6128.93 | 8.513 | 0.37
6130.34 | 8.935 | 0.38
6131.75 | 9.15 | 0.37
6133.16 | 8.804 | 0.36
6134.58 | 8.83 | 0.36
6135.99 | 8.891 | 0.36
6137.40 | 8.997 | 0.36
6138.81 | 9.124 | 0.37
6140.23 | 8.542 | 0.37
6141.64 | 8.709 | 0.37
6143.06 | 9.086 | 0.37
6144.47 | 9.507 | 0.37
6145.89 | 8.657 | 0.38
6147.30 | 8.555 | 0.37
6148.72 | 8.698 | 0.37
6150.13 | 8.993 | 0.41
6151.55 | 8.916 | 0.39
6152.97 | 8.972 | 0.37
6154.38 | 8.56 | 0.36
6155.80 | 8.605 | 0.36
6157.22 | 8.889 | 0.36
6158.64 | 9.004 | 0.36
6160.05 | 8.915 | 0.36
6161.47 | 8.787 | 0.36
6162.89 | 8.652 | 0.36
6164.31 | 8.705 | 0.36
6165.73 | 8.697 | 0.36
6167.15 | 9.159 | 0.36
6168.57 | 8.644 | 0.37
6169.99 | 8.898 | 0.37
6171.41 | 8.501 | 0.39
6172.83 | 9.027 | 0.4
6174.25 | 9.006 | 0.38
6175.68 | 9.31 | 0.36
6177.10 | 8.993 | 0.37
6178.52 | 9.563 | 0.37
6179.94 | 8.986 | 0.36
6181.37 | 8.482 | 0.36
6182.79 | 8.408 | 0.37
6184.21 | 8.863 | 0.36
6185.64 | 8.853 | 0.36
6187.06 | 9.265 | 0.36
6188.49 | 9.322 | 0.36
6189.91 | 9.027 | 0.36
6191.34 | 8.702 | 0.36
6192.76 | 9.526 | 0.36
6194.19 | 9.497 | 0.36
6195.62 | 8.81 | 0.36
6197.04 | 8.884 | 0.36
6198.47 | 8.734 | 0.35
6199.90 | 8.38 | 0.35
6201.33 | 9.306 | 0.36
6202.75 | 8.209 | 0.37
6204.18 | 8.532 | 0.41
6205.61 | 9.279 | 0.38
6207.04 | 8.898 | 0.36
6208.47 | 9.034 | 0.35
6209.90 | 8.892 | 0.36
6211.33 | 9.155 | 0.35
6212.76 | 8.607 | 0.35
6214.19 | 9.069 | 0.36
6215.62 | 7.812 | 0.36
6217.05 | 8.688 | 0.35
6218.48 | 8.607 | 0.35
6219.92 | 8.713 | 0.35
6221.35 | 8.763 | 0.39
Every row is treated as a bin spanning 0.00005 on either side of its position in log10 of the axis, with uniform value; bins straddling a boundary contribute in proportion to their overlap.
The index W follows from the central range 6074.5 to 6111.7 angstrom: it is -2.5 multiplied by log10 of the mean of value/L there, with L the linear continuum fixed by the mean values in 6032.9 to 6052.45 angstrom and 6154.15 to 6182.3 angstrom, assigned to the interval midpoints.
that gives -0.03 mag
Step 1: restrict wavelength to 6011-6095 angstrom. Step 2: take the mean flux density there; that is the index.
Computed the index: 9.46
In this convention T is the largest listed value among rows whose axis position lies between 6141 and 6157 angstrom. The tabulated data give 9.507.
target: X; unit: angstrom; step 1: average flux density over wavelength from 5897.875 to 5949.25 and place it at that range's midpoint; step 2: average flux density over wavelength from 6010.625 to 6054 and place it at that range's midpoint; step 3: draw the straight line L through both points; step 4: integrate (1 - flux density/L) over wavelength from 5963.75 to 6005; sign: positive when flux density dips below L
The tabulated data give -0.5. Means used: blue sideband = 9.85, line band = 9.76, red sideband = 9.47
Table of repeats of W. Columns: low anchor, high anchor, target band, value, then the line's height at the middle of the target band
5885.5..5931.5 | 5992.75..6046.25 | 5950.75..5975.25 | 0.00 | 9.73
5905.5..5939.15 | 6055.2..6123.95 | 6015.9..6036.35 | 0.02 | 9.57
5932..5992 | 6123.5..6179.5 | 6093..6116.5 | -0.02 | 9.09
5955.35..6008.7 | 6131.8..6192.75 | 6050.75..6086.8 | -0.02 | 9.32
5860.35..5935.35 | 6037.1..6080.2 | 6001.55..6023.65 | 0.00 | 9.57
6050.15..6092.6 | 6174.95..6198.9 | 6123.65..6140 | 0.04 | 9.23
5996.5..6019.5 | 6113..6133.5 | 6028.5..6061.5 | -0.01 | 9.41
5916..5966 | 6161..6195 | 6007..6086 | -0.01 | 9.38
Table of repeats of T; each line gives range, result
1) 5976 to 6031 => 10.39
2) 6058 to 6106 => 9.947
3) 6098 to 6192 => 9.672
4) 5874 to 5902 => 10.53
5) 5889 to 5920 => 10.78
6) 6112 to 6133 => 9.574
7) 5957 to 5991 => 10.21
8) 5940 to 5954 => 10.61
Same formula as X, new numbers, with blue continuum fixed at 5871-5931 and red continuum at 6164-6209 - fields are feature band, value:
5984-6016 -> -0.56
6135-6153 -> 0.35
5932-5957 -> 0.19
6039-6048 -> -0.06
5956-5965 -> 0.20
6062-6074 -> 0.01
